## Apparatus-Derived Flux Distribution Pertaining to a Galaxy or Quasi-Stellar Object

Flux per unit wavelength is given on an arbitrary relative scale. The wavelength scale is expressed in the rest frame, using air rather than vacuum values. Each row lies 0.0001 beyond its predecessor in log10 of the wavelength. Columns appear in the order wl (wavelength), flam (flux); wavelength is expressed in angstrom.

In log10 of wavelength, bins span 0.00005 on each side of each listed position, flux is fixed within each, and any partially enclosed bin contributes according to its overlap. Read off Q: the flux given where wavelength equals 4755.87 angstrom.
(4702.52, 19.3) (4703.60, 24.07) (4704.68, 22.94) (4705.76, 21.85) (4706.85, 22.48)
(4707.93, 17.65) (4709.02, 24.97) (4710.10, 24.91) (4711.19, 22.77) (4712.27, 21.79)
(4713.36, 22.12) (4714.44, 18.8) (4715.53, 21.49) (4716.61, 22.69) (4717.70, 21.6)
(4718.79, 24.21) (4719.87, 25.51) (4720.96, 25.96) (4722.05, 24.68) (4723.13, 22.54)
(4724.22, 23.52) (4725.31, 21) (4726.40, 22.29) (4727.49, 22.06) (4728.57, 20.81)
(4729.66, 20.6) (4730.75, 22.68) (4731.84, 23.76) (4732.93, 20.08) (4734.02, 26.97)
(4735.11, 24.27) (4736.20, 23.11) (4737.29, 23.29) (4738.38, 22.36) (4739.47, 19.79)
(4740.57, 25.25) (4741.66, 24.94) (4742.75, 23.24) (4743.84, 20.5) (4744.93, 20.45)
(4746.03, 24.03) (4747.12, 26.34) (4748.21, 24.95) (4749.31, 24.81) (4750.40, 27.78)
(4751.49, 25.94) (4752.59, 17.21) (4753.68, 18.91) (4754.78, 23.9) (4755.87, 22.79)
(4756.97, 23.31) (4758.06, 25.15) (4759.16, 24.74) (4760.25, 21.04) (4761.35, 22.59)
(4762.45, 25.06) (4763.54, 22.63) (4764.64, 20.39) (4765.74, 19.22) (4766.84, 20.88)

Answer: 22.79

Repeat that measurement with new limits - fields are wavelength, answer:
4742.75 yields 23.24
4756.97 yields 23.31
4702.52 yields 19.3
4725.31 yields 21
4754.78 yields 23.9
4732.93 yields 20.08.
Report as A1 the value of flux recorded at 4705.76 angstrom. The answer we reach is 21.85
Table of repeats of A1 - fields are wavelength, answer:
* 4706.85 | 22.48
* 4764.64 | 20.39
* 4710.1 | 24.91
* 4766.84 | 20.88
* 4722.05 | 24.68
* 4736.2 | 23.11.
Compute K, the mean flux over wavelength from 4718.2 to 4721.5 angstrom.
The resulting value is 25.2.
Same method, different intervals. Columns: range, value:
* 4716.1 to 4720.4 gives 23.5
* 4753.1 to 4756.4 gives 21.8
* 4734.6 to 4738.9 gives 23.3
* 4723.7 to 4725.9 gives 22.2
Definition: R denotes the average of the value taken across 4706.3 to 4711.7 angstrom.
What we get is 22.5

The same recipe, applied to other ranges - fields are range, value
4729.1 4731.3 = 21.6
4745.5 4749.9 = 25.1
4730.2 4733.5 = 22.2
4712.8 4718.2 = 21.3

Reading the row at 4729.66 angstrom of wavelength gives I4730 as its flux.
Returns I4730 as 20.6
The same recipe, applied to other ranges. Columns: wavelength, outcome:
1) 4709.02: 24.97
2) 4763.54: 22.63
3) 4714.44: 18.8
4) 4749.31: 24.81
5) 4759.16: 24.74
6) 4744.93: 20.45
